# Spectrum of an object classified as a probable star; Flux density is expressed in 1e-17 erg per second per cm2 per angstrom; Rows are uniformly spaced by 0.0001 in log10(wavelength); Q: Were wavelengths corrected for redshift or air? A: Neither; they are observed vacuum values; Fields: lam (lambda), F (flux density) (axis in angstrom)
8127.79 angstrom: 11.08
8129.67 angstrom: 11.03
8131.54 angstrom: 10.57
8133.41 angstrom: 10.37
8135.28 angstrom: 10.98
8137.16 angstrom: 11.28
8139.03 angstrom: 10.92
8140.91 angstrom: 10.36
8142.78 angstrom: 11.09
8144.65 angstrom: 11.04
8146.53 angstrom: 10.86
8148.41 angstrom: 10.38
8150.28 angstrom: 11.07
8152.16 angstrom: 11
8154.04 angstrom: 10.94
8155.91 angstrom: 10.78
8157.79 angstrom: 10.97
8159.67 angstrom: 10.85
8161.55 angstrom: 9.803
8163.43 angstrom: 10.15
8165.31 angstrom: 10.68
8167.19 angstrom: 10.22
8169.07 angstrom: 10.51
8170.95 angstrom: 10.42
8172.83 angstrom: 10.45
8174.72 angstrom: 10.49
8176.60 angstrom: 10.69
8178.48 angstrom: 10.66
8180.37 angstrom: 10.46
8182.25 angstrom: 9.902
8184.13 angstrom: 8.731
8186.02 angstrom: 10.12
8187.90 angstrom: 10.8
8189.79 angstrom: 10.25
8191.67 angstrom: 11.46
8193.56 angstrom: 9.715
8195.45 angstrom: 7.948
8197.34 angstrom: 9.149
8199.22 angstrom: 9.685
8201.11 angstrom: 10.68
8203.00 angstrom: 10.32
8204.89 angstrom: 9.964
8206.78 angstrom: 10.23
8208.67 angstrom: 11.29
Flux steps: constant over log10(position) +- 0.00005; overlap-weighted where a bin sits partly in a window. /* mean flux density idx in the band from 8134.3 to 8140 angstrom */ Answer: 11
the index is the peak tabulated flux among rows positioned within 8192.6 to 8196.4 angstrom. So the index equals 9.715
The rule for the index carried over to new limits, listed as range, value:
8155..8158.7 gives 10.97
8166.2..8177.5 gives 10.69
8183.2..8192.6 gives 11.46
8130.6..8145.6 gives 11.28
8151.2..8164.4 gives 11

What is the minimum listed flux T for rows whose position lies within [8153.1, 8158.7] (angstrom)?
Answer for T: 10.78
